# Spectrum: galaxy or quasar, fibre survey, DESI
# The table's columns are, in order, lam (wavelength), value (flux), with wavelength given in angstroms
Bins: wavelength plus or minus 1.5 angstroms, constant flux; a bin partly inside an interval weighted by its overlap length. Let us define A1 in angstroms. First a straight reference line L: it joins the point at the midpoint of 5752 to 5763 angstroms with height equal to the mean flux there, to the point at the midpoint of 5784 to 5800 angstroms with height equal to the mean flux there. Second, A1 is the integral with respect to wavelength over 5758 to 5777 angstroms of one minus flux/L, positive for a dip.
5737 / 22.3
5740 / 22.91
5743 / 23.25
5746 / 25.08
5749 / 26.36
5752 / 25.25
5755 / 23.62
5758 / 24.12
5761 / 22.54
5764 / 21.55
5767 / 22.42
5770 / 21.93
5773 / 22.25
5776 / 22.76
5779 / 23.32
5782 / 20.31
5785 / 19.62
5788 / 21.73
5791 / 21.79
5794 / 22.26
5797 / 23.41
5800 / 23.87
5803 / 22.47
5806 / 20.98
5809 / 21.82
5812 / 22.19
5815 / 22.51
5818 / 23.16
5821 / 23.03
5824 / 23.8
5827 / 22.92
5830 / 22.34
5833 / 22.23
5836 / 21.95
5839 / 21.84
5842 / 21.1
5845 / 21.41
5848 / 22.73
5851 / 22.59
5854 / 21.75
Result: 0.6 angstroms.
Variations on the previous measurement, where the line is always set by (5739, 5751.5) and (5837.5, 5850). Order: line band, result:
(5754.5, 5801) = 2.6 angstroms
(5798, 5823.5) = 0.2 angstroms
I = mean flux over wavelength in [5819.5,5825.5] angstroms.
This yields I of 23.4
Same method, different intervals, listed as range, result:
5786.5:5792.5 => 21.8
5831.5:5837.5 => 22.1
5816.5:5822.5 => 23.1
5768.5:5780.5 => 22.6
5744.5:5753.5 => 25.6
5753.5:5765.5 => 23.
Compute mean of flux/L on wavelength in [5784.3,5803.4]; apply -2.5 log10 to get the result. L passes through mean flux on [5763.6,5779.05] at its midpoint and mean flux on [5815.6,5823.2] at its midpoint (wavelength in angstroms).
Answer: 0.021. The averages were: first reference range 22.3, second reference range 23.1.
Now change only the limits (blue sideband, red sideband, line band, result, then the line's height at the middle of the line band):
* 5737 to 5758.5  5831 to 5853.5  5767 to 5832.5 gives 0.03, 23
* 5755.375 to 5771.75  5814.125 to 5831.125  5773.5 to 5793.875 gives 0.05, 22.7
